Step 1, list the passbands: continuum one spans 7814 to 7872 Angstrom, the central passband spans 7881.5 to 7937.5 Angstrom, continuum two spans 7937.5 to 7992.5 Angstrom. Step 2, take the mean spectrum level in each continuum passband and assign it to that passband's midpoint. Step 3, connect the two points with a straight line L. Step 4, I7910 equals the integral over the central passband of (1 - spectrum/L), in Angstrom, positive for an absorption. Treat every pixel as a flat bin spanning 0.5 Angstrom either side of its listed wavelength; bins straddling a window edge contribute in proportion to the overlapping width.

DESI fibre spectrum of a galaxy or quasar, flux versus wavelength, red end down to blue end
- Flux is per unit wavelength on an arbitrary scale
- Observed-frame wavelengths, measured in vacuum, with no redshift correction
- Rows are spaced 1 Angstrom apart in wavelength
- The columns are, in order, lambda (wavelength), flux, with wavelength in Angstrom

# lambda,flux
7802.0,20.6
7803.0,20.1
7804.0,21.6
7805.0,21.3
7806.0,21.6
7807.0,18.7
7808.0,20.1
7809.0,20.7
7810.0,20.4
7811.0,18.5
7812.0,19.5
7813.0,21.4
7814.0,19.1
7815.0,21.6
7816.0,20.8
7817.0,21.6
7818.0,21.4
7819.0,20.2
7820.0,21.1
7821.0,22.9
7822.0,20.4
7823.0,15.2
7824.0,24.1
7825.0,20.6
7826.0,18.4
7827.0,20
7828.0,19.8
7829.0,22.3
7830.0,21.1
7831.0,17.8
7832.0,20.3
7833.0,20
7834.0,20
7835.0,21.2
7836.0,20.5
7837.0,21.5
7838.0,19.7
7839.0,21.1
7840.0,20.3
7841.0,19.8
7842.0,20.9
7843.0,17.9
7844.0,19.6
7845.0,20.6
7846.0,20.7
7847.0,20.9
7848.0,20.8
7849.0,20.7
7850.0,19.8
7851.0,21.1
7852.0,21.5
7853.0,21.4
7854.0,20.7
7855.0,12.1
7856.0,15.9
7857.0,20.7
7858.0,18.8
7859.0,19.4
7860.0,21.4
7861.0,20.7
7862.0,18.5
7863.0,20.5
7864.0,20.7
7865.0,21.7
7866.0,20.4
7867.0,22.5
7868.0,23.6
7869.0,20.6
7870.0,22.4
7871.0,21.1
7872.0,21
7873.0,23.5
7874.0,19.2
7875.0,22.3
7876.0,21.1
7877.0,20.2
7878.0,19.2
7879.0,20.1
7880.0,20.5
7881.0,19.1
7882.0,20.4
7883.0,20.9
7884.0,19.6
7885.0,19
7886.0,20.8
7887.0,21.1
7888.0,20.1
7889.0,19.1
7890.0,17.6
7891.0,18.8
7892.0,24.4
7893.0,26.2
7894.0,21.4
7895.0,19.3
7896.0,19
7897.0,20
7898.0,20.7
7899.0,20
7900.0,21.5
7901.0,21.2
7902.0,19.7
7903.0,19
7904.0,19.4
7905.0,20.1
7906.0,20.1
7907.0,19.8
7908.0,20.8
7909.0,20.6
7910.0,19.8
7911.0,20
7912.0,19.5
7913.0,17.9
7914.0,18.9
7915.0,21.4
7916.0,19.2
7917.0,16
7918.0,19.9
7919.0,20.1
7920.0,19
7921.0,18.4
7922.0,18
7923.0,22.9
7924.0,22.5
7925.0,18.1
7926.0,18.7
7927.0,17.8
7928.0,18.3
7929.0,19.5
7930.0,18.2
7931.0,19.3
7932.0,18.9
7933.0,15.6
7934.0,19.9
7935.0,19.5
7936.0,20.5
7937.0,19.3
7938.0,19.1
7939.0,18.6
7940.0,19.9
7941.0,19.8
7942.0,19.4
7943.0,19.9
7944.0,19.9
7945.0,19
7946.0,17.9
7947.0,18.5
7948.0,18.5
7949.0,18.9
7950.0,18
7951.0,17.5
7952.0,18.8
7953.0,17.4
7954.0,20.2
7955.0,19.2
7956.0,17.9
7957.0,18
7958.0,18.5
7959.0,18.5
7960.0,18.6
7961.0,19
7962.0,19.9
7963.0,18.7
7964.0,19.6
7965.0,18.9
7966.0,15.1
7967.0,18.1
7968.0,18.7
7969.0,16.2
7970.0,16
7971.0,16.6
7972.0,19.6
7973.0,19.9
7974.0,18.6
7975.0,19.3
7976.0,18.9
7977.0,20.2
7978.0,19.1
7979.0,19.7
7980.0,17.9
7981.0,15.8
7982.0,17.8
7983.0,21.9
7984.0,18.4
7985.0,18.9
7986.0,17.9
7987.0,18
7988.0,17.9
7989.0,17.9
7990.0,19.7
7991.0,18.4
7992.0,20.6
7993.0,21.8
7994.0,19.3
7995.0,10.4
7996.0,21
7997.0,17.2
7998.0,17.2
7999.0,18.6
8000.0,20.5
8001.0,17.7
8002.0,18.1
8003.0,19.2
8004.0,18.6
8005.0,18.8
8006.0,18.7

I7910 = -1.0 Angstrom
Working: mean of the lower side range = 20.4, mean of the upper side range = 18.6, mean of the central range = 19.8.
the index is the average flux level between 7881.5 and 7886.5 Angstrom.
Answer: 20.1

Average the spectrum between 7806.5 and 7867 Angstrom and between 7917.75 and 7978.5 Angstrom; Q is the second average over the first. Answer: 0.93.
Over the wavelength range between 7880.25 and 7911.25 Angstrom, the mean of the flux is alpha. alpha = 20.3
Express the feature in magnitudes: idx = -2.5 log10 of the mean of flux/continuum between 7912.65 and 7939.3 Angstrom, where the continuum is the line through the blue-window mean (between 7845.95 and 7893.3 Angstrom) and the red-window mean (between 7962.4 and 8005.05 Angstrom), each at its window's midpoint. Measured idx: 0.02 mag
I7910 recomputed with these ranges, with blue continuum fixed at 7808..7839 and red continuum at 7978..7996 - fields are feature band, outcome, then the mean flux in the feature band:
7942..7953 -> 0.16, 18.7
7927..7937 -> 0.15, 18.8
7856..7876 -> -0.98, 20.9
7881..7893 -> -0.44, 20.4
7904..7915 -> -0.24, 19.8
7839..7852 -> -0.12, 20.3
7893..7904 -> -0.51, 20.4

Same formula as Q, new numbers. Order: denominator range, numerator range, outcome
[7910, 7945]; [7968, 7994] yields 0.97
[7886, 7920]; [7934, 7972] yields 0.93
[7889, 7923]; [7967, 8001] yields 0.93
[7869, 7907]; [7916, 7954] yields 0.93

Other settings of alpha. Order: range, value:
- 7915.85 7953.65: 19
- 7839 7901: 20.4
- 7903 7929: 19.5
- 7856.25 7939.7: 20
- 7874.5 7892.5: 20.2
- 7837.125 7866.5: 20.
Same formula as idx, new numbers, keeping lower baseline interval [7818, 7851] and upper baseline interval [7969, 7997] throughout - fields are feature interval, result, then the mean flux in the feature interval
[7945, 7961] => 0.02 mag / 18.5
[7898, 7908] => -0.04 mag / 20.2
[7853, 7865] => 0.04 mag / 19.2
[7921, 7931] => 0.00 mag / 19.3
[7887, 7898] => -0.05 mag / 20.6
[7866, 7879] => -0.08 mag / 21.3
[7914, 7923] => 0.01 mag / 19.2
